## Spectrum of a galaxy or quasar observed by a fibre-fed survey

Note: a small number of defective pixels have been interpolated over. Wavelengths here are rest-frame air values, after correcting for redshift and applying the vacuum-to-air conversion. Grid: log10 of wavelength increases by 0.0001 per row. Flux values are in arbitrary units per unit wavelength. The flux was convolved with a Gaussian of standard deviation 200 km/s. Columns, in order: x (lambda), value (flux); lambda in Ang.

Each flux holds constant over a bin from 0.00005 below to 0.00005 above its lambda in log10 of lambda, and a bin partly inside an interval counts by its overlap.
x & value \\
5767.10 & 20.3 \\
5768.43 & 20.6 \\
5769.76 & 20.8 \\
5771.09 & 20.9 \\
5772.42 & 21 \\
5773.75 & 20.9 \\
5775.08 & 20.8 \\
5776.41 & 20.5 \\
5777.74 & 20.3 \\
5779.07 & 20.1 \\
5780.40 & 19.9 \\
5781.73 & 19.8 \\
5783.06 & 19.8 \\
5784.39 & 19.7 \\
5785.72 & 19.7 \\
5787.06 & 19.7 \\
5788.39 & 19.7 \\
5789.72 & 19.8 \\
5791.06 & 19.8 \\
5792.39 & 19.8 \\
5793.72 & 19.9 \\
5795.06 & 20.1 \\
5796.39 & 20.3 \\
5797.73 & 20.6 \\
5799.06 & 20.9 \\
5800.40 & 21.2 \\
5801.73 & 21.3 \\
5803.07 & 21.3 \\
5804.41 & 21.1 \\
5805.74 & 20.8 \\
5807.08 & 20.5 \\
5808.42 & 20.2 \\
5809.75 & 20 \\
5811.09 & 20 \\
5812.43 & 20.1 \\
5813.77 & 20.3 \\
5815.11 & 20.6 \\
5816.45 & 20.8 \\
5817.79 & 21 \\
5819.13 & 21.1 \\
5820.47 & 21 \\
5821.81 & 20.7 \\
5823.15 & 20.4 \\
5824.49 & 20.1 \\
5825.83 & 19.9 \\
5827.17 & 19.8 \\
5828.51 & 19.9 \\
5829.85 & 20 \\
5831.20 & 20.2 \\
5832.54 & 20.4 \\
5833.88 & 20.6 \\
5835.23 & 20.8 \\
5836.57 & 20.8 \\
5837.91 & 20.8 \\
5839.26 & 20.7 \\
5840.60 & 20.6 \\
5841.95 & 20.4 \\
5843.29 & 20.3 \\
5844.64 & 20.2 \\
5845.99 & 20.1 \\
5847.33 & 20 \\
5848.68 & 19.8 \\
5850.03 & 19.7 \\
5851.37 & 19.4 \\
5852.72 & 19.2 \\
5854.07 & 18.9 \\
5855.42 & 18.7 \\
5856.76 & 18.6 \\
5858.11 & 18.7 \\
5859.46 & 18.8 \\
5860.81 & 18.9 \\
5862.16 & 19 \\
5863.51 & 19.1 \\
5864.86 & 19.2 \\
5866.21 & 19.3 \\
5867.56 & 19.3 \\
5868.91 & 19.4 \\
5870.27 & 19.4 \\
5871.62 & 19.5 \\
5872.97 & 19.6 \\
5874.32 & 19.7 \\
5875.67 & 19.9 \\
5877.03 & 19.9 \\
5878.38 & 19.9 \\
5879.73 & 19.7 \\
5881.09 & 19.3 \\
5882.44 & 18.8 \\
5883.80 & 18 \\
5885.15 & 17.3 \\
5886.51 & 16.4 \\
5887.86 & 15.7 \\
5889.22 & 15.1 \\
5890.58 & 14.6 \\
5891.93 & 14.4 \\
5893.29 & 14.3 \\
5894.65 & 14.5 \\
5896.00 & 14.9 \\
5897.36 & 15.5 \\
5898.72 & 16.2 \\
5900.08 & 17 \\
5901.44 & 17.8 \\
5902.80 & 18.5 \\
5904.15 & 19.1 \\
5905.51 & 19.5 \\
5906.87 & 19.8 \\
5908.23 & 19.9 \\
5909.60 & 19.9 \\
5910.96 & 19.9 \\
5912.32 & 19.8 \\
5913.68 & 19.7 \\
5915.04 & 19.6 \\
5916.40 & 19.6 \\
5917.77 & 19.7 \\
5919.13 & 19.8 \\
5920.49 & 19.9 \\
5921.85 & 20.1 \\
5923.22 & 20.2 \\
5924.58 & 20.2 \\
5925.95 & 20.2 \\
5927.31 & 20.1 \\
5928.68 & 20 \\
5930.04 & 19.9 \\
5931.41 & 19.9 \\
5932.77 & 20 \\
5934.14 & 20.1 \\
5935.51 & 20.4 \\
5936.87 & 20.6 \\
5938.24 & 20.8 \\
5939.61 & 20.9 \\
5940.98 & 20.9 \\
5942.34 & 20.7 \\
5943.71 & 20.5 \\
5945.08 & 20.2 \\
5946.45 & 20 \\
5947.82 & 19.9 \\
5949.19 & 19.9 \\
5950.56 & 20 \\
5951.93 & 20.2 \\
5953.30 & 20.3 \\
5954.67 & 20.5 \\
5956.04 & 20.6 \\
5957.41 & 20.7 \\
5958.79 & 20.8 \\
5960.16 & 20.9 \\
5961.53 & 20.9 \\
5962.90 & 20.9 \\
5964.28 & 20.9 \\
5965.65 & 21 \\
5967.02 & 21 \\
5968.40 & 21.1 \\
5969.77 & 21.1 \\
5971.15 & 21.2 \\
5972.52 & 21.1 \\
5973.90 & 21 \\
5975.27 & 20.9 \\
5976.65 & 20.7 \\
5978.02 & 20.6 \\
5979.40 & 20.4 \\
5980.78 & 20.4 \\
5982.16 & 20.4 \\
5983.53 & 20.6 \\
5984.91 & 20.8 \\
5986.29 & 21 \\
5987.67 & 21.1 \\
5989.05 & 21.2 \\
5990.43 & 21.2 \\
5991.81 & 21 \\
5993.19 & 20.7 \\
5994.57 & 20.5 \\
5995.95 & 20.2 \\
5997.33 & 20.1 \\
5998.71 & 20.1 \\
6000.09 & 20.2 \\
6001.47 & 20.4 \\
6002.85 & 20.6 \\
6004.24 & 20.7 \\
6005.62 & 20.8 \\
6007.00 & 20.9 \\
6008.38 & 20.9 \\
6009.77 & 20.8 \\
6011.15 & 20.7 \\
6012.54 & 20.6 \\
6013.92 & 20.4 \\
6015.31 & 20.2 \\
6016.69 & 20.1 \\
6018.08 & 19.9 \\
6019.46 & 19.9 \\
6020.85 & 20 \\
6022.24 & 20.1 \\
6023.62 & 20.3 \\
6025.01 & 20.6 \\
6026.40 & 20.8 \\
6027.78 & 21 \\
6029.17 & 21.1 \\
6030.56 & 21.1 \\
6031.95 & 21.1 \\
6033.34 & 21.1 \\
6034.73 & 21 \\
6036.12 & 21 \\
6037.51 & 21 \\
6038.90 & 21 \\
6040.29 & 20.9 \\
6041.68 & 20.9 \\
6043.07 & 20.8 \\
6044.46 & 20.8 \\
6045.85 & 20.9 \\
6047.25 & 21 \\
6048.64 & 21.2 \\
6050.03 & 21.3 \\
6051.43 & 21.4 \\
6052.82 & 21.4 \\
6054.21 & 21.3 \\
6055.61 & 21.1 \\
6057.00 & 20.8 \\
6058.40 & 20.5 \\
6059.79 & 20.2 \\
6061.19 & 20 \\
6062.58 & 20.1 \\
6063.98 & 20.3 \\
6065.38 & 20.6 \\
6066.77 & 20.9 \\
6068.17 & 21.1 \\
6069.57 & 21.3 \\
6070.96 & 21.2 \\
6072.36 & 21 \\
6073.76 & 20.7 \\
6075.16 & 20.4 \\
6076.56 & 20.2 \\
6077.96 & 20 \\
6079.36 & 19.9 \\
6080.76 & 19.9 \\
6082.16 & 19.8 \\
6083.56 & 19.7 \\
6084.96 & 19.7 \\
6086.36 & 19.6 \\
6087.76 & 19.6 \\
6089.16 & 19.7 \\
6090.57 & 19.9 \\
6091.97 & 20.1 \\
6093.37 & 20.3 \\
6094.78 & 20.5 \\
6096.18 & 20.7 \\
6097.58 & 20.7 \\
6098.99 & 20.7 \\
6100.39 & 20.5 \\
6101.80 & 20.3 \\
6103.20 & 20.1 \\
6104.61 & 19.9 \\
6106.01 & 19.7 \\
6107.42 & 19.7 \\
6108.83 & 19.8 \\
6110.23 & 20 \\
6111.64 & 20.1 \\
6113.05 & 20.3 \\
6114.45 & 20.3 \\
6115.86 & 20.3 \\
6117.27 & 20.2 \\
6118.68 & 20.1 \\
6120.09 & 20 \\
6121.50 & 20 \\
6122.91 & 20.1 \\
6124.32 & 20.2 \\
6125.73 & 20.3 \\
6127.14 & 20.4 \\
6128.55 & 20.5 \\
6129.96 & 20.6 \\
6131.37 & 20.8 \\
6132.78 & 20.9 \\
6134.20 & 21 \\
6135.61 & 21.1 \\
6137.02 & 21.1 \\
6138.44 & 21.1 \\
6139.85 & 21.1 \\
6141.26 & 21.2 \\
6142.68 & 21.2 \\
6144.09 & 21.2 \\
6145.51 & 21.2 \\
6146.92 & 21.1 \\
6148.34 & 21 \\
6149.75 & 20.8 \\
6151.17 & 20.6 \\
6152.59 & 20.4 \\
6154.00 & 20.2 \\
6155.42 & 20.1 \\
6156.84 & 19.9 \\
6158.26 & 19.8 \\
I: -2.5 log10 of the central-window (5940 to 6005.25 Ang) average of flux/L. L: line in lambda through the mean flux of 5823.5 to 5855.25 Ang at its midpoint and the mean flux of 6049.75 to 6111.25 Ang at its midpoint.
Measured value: -0.02 mag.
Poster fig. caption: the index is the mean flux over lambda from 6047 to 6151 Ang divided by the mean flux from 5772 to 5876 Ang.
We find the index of 1.0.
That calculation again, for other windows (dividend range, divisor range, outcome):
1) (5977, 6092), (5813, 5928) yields 1.07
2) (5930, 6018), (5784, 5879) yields 1.03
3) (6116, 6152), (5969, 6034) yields 1.00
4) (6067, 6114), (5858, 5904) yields 1.13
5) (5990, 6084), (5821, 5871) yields 1.04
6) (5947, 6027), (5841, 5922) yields 1.10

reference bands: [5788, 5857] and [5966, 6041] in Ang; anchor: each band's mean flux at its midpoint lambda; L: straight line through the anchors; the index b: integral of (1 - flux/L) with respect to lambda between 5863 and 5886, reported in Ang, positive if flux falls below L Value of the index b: 1.31 Ang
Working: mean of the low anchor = 20.3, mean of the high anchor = 20.7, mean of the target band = 19.2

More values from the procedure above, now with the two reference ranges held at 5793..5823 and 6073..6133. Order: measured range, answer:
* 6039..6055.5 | -0.68 Ang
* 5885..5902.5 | 4.10 Ang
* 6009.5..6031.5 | -0.20 Ang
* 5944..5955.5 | 0.14 Ang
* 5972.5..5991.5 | -0.43 Ang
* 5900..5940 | 1.27 Ang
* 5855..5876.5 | 1.39 Ang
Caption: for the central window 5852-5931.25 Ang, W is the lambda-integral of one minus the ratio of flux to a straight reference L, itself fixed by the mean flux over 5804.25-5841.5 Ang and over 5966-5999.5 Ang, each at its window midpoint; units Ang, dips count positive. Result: 7.6 Ang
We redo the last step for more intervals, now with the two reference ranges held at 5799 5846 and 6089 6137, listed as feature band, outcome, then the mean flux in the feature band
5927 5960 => 0.1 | 20.3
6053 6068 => -0.2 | 20.6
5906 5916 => 0.3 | 19.8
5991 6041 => -0.6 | 20.6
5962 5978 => -0.4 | 21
